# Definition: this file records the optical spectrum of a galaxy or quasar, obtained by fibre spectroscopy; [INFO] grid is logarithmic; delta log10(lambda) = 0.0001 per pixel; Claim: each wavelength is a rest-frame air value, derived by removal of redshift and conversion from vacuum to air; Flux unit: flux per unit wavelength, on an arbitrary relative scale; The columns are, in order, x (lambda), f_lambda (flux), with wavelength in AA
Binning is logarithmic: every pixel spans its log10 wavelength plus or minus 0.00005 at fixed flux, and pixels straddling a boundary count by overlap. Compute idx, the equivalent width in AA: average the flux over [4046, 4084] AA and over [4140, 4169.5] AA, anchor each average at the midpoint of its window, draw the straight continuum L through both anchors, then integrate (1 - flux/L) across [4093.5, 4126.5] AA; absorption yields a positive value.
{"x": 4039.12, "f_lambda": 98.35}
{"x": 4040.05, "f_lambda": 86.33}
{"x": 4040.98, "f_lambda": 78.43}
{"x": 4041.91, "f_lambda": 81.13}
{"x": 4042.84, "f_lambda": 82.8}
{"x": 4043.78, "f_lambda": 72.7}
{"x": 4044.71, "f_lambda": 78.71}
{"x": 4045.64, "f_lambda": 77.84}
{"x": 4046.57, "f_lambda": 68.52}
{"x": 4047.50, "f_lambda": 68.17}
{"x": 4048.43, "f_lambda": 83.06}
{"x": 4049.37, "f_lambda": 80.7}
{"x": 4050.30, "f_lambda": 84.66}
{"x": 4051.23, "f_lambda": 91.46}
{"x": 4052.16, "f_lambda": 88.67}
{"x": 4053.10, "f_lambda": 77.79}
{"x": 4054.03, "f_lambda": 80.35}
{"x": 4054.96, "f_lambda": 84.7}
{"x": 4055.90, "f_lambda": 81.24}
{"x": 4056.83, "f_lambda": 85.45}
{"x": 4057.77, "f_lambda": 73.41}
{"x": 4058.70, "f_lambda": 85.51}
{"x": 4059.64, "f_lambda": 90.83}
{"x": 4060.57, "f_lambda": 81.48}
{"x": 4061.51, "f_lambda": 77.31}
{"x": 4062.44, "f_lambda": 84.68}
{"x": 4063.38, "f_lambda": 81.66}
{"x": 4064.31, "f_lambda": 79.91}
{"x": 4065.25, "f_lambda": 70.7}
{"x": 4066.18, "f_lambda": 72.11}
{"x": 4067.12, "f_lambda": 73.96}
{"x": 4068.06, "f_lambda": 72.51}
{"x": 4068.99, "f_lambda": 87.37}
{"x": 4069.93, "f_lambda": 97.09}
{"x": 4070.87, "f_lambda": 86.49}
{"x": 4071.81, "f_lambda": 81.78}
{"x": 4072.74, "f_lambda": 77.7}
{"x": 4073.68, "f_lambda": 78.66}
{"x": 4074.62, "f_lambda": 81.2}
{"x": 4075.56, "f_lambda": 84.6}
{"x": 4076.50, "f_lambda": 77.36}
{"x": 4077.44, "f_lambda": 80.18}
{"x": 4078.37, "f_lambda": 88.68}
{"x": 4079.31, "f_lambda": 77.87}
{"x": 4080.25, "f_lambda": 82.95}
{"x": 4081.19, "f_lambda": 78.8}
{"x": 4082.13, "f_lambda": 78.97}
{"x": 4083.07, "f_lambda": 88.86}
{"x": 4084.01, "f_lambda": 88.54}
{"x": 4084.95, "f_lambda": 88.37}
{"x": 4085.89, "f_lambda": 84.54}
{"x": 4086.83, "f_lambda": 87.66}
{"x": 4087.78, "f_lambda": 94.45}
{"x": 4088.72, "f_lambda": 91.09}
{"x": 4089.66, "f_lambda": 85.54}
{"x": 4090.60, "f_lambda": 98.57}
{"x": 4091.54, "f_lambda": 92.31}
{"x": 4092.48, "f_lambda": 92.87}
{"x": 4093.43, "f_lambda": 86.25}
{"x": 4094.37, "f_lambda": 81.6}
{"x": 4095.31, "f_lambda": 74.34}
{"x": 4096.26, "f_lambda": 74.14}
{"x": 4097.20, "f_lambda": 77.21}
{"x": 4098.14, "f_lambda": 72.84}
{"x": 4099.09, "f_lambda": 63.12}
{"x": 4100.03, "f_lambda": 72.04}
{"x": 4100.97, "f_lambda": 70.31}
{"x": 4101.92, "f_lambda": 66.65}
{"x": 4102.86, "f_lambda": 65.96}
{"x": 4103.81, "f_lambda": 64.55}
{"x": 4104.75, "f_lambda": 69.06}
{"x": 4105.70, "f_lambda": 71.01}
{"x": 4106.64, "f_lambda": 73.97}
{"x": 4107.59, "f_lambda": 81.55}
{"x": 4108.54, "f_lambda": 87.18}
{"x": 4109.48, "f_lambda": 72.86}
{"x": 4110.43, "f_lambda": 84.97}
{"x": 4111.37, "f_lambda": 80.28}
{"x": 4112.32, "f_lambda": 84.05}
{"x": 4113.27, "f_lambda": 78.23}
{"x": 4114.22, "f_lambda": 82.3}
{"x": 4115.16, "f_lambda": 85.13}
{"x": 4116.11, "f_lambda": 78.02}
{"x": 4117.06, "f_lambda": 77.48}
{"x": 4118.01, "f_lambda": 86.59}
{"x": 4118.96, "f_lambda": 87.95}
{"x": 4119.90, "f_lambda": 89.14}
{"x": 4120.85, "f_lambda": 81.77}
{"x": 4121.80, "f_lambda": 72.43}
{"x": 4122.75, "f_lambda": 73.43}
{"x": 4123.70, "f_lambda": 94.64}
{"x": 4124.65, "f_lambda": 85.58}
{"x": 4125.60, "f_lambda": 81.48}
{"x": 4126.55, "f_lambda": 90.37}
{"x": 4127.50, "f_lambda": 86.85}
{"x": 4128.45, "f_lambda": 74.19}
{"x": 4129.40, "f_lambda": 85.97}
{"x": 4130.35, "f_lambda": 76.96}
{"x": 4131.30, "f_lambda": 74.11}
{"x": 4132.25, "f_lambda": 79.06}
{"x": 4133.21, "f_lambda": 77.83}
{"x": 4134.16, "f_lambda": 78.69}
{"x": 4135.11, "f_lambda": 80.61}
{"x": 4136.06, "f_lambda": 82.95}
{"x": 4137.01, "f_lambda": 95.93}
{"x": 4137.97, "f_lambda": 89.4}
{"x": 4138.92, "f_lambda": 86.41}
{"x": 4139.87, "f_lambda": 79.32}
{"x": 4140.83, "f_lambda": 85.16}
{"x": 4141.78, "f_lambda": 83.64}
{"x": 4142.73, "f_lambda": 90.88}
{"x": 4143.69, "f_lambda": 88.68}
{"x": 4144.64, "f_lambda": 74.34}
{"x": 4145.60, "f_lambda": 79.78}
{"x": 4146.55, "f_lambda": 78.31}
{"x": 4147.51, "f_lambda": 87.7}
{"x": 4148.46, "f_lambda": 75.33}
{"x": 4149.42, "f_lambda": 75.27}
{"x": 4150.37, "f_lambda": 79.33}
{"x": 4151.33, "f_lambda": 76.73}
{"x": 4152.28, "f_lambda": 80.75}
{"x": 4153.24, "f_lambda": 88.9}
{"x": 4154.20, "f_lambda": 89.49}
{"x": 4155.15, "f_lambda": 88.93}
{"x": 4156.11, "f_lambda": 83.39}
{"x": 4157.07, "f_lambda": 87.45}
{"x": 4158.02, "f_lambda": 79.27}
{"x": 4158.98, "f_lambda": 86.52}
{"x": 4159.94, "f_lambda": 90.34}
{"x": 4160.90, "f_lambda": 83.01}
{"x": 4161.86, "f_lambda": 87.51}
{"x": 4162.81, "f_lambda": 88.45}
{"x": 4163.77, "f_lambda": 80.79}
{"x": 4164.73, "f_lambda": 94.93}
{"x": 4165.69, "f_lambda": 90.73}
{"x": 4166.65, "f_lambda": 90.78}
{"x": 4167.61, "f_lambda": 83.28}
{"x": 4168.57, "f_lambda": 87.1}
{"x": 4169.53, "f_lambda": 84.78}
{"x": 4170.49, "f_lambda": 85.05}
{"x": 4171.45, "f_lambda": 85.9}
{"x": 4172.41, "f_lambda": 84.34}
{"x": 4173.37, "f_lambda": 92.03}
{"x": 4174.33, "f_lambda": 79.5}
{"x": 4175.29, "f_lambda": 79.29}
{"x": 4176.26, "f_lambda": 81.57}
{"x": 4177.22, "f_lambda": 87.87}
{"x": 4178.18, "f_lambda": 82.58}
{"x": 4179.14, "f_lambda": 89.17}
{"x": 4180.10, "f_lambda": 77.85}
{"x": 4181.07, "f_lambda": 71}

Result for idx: 2.0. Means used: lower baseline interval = 81.3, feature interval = 78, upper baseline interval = 84.5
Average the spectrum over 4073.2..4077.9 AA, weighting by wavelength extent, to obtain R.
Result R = 80.3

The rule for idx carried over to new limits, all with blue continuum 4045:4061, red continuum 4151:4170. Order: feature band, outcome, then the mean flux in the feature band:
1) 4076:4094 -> -0.8 AA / 86.5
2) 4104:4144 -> 1.3 AA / 81.9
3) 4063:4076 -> 0.3 AA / 80.4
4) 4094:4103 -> 1.2 AA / 72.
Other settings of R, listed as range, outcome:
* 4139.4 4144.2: 85.4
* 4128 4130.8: 79.1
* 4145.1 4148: 81.8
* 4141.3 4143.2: 87.6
